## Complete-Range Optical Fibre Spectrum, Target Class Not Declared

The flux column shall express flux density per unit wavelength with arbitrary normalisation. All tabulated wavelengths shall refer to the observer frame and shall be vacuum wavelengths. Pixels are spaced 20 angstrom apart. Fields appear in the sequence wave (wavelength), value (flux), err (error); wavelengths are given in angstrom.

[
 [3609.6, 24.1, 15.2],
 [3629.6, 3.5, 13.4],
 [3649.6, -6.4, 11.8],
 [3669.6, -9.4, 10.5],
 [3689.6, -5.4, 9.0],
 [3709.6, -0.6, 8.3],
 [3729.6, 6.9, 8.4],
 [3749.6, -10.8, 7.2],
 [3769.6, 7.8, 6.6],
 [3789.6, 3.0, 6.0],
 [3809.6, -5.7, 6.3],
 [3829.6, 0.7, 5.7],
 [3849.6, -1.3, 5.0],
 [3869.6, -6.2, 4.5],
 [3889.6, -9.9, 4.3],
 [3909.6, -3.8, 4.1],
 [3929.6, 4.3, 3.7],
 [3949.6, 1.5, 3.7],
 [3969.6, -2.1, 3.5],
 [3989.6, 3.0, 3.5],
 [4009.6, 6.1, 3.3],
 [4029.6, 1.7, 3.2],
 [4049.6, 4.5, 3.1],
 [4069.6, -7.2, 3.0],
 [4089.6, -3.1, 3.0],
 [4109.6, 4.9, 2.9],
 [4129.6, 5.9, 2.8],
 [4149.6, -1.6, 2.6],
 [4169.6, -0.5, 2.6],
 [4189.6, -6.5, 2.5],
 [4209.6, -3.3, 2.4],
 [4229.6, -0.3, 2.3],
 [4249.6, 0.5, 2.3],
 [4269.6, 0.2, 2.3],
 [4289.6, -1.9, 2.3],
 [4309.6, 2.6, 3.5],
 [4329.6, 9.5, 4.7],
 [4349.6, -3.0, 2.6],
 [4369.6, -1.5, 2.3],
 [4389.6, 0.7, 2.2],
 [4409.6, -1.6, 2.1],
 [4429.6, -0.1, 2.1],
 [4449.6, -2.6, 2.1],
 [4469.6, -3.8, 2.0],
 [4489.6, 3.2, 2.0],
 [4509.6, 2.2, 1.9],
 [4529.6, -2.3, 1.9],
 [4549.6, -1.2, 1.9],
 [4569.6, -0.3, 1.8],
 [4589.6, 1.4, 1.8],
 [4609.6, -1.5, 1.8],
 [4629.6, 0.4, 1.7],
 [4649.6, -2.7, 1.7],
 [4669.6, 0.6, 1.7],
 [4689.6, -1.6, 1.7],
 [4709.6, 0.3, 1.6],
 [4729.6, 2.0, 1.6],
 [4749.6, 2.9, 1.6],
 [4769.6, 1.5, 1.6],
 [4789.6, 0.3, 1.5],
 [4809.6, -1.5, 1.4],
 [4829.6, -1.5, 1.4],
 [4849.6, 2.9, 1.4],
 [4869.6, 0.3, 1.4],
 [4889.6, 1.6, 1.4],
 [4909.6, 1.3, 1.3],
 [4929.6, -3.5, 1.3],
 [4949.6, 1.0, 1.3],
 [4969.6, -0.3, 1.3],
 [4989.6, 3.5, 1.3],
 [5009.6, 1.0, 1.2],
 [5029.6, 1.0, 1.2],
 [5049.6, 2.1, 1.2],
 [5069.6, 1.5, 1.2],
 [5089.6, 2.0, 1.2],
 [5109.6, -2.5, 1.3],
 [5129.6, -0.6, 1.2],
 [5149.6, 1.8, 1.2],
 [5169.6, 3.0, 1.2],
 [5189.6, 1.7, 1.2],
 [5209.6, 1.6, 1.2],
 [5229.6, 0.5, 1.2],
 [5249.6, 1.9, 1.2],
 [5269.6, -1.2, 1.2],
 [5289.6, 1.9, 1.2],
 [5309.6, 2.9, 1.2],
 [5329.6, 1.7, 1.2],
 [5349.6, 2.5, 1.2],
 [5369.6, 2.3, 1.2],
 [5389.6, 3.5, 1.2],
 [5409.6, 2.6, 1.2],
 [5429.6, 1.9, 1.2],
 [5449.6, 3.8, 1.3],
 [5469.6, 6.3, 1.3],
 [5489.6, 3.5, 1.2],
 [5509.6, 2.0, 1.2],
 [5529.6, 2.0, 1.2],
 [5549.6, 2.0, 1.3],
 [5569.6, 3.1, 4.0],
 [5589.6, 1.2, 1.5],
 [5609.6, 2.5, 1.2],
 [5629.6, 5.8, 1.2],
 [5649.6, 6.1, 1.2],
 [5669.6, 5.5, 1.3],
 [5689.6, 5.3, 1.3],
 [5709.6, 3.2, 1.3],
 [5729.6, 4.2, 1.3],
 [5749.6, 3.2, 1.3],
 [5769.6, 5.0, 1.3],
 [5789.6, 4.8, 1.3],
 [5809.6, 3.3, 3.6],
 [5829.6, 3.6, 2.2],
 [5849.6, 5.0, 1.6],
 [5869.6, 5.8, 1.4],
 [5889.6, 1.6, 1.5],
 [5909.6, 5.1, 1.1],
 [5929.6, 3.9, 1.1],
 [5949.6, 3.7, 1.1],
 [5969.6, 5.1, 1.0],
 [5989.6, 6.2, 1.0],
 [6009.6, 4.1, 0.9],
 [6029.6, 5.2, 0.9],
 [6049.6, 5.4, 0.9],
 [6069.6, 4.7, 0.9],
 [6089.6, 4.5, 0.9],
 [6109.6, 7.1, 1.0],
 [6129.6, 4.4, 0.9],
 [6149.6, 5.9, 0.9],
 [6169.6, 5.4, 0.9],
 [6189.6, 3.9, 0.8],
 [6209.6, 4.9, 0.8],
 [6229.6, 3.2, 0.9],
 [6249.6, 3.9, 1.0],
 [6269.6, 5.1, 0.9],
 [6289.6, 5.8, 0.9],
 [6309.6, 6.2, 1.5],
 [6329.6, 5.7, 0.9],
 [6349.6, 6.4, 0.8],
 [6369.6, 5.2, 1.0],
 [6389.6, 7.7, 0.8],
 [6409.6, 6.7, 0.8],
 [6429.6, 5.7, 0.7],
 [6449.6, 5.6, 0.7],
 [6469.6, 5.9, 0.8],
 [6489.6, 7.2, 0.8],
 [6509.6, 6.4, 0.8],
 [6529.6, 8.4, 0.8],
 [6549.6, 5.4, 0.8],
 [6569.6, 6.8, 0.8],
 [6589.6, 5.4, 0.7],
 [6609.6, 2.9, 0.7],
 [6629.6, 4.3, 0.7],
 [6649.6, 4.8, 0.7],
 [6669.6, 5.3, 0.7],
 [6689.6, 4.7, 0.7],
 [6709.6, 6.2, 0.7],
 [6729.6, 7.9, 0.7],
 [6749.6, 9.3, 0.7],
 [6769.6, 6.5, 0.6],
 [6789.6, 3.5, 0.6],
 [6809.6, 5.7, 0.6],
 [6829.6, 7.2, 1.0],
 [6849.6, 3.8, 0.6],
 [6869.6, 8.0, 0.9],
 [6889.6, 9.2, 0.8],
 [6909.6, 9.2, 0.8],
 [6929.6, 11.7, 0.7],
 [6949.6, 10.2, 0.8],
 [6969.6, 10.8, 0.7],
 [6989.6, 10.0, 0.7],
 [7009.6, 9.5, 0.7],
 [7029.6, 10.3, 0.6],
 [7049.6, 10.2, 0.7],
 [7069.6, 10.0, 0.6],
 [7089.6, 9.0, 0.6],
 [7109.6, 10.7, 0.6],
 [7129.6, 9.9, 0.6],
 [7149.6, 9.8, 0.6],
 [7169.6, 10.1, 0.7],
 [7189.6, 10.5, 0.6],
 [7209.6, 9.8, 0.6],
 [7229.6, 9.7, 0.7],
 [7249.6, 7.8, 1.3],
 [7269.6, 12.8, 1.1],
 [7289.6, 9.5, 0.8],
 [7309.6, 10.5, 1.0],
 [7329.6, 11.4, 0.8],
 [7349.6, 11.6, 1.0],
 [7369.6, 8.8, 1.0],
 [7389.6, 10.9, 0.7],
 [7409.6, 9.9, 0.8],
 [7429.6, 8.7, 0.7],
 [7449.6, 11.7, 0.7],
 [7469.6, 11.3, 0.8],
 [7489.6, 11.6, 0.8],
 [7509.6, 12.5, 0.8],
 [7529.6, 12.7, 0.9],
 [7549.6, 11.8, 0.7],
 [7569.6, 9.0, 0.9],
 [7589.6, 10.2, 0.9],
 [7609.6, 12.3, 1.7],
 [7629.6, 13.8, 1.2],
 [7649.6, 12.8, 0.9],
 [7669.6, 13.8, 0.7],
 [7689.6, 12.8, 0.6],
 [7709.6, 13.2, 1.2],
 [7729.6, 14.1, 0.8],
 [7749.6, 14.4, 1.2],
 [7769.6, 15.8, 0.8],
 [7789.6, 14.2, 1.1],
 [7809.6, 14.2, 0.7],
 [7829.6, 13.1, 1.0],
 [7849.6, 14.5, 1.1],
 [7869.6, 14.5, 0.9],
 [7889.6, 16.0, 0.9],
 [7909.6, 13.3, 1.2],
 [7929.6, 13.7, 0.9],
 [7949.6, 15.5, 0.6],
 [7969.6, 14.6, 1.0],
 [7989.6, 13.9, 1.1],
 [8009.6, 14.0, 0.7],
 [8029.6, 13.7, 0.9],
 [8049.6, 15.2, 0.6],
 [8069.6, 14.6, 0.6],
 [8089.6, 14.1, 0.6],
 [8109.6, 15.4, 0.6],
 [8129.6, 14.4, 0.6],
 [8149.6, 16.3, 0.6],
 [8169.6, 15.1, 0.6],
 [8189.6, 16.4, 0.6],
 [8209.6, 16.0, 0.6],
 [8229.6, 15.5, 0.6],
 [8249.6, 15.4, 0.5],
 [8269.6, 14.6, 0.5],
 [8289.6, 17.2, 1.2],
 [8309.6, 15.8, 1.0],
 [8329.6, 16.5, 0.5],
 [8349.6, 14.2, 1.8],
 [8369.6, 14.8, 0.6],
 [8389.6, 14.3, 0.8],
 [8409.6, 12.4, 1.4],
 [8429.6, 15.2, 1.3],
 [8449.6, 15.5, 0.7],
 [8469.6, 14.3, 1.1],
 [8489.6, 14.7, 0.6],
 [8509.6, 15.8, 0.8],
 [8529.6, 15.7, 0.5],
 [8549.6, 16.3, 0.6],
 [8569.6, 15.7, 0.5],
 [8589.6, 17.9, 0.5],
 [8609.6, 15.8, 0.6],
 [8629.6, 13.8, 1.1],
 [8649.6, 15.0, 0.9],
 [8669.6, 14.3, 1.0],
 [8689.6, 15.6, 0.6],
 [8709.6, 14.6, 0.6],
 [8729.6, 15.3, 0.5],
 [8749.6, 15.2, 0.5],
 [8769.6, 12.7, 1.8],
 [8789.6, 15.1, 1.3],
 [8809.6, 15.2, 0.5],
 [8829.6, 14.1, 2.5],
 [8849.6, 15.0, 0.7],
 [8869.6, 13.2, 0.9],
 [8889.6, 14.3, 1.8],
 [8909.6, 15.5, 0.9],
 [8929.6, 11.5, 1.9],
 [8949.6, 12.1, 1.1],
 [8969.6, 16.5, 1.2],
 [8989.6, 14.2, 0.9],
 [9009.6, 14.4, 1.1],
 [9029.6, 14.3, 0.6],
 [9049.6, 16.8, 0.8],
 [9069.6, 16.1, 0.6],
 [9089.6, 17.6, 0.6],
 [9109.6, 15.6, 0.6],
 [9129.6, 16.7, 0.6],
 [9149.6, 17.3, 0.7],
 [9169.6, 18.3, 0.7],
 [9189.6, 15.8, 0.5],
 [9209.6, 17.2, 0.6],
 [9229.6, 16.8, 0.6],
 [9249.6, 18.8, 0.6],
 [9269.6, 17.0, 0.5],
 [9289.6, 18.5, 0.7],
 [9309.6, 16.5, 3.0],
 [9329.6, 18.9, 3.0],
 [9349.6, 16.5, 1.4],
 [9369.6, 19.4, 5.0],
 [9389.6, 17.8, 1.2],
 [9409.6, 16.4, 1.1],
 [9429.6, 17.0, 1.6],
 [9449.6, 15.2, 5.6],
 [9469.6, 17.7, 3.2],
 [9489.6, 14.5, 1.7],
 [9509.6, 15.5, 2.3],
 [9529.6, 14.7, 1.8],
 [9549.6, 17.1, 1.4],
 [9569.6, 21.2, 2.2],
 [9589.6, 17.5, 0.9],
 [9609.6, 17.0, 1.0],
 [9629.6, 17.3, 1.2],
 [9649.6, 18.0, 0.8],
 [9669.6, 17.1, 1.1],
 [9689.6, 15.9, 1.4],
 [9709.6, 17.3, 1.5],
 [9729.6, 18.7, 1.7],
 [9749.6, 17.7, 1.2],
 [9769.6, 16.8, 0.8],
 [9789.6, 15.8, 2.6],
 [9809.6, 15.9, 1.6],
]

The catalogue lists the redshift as 0.73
